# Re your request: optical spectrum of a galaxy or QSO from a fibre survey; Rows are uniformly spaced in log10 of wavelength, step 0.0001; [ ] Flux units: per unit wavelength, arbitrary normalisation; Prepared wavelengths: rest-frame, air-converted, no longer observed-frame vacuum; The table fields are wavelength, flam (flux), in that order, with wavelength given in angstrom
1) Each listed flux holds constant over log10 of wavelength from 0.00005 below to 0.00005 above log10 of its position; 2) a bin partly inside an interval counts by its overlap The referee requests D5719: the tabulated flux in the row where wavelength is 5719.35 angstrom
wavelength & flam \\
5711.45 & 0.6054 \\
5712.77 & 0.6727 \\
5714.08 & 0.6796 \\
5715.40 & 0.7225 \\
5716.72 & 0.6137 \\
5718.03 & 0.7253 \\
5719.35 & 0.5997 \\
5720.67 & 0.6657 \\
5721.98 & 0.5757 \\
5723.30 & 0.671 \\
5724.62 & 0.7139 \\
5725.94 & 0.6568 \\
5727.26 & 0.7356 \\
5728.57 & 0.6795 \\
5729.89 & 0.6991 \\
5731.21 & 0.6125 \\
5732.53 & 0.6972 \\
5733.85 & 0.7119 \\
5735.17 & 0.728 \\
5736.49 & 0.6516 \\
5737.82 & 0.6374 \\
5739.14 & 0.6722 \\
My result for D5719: 0.5997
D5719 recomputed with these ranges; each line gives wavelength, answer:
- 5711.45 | 0.6054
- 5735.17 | 0.728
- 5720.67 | 0.6657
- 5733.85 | 0.7119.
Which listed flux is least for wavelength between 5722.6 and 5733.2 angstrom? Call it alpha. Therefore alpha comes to 0.6125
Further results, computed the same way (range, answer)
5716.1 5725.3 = 0.5757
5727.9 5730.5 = 0.6795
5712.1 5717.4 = 0.6137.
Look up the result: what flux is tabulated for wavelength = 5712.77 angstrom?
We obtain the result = 0.6727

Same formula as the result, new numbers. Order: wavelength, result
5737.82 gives 0.6374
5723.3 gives 0.671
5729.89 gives 0.6991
